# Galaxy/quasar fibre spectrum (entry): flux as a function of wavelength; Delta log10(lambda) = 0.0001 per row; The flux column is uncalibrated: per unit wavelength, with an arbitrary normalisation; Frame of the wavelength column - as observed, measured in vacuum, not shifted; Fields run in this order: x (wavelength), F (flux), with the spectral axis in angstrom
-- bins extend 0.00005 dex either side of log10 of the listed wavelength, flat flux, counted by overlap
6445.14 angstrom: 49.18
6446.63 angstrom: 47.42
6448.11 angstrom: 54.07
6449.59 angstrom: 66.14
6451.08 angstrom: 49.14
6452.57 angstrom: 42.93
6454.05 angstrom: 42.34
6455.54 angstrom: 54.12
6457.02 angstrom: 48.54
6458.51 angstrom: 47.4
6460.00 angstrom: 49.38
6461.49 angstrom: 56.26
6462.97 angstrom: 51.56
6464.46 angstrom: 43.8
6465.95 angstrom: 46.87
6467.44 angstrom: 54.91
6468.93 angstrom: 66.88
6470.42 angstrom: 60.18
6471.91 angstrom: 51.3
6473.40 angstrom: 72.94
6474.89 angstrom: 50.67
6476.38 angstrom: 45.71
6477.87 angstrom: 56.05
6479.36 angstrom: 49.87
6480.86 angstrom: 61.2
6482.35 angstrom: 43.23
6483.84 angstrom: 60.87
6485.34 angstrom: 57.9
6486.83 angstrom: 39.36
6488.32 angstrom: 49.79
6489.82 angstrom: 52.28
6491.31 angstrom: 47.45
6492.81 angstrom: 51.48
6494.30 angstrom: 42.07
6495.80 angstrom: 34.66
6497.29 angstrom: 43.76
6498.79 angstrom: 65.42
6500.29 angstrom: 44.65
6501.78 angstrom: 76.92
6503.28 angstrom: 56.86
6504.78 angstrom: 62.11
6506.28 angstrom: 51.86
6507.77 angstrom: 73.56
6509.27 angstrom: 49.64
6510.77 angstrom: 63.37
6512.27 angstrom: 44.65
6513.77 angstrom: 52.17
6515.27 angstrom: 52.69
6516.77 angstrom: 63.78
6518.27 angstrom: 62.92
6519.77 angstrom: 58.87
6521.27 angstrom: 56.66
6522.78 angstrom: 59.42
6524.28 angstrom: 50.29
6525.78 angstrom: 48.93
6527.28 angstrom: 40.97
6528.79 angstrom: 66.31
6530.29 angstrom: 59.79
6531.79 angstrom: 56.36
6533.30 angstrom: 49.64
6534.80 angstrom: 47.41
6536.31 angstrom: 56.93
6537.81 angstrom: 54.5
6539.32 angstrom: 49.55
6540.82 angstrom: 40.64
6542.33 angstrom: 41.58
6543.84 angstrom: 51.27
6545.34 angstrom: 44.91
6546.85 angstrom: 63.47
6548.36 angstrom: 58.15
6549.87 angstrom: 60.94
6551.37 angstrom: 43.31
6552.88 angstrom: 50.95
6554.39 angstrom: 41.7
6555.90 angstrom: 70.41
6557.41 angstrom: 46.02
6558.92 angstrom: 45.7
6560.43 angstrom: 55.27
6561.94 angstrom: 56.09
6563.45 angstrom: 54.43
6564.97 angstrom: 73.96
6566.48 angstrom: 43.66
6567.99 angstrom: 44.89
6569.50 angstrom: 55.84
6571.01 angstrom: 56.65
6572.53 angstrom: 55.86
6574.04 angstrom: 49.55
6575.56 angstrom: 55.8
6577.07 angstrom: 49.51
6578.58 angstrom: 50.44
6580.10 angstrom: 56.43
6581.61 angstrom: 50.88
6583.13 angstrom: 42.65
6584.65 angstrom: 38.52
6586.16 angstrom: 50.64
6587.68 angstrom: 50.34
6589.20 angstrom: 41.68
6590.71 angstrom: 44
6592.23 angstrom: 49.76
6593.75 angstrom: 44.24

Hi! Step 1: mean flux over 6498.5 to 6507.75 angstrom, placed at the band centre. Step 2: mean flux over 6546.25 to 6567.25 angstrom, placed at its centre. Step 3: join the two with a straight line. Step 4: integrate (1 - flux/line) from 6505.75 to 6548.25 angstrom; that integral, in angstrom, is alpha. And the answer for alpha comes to 2.8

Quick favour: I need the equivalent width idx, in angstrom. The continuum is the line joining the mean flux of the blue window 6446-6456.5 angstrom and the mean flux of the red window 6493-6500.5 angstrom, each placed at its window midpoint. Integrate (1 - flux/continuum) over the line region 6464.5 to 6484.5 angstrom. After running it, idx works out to -2.6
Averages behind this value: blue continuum 50.9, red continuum 46.6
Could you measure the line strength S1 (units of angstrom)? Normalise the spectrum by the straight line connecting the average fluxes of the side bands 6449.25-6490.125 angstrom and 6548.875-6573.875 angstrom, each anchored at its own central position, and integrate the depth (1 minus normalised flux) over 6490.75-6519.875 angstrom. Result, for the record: -1.15 angstrom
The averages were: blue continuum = 52.4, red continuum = 53.4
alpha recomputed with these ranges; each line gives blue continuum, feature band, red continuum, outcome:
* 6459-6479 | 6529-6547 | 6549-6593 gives 0.29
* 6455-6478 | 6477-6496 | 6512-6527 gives 1.37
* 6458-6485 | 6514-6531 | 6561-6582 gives -0.74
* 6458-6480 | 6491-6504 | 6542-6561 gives 0.37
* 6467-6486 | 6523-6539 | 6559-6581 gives 0.48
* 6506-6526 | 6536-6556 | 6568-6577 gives 1.34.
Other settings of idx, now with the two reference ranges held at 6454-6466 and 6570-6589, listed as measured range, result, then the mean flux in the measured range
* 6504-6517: -1.8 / 56.8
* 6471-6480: -0.9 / 54.6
